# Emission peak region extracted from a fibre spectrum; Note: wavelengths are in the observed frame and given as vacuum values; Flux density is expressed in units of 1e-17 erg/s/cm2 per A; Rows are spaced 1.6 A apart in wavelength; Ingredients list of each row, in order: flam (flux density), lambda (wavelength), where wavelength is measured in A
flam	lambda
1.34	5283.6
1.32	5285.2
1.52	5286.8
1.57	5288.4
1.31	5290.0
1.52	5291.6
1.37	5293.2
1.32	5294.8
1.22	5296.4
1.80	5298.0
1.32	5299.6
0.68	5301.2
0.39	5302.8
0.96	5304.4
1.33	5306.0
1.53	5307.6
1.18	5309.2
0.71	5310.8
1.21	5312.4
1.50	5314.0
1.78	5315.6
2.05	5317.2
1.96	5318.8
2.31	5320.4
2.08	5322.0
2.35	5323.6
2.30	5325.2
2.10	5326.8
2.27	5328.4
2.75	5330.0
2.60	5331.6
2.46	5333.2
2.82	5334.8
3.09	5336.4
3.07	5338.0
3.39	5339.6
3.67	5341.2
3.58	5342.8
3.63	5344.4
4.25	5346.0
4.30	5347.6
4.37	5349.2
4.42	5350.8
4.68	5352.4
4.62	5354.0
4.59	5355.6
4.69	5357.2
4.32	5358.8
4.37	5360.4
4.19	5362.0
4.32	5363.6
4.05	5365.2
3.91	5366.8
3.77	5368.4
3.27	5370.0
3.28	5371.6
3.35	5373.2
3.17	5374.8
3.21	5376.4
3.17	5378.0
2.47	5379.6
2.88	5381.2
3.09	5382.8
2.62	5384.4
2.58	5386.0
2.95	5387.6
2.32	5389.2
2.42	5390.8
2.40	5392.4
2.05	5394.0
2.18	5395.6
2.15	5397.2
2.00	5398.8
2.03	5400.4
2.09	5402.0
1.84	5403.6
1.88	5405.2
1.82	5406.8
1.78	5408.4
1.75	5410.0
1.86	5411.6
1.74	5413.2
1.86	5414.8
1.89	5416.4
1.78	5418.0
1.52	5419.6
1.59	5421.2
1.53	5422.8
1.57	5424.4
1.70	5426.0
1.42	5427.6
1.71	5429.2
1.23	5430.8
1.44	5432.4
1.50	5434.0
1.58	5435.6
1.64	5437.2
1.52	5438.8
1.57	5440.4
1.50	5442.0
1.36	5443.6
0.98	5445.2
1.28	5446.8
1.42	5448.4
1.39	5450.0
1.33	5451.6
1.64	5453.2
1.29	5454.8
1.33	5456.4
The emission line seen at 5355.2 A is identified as C IV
